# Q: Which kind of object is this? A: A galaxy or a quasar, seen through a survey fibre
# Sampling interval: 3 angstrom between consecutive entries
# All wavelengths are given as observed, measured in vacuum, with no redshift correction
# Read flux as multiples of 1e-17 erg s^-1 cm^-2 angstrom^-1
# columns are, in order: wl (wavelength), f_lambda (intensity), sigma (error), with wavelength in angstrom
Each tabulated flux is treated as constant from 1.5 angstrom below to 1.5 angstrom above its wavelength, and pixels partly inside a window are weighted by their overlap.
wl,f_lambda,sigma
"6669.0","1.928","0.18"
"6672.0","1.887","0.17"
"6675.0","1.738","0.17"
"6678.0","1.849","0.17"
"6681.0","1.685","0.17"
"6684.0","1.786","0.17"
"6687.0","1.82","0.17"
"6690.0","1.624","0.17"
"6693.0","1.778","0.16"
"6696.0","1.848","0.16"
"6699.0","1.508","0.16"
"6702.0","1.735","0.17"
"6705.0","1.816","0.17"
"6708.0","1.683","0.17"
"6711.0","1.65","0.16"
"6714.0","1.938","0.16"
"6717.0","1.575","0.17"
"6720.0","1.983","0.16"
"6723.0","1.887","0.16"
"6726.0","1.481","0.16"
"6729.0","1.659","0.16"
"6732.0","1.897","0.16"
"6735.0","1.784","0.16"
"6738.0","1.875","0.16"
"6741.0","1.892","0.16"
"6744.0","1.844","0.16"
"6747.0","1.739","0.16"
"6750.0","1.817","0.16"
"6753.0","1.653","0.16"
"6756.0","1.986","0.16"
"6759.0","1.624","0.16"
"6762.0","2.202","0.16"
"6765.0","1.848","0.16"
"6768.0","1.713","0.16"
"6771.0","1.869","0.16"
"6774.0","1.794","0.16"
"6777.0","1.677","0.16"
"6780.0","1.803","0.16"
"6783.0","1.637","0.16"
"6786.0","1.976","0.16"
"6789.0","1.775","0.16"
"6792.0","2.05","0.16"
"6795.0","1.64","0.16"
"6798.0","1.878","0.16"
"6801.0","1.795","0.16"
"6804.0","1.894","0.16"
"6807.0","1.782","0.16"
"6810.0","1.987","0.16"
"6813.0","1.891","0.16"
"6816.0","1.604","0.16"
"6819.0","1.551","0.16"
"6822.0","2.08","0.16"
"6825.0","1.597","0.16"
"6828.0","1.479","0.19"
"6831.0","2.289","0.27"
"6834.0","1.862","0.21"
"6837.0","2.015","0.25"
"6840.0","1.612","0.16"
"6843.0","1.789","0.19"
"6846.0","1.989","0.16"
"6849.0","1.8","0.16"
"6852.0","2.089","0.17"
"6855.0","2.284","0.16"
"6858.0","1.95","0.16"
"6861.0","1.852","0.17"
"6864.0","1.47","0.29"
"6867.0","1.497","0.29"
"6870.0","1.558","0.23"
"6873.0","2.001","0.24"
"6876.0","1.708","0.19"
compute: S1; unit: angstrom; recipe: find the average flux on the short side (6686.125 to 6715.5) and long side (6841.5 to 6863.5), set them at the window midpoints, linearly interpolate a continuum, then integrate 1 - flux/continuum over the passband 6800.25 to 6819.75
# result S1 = 0.9 angstrom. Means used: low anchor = 1.74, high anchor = 1.94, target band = 1.79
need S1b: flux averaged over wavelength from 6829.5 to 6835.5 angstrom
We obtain 2.08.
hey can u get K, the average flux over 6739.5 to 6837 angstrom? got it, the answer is 1.82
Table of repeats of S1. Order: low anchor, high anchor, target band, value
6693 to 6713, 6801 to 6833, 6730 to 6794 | -2.2 angstrom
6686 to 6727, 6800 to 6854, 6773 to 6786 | 0.4 angstrom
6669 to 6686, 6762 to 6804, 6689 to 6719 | 1.4 angstrom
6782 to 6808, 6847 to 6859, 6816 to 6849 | 2.5 angstrom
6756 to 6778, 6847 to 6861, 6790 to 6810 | 0.5 angstrom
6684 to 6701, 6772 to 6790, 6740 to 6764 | -1.1 angstrom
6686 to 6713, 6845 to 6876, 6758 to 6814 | -1.6 angstrom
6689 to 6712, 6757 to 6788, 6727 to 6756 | -0.5 angstrom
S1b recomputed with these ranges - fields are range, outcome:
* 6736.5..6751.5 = 1.83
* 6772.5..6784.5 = 1.73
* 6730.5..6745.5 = 1.86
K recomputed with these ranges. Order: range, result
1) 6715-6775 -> 1.81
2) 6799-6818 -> 1.82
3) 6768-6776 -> 1.8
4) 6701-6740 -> 1.77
